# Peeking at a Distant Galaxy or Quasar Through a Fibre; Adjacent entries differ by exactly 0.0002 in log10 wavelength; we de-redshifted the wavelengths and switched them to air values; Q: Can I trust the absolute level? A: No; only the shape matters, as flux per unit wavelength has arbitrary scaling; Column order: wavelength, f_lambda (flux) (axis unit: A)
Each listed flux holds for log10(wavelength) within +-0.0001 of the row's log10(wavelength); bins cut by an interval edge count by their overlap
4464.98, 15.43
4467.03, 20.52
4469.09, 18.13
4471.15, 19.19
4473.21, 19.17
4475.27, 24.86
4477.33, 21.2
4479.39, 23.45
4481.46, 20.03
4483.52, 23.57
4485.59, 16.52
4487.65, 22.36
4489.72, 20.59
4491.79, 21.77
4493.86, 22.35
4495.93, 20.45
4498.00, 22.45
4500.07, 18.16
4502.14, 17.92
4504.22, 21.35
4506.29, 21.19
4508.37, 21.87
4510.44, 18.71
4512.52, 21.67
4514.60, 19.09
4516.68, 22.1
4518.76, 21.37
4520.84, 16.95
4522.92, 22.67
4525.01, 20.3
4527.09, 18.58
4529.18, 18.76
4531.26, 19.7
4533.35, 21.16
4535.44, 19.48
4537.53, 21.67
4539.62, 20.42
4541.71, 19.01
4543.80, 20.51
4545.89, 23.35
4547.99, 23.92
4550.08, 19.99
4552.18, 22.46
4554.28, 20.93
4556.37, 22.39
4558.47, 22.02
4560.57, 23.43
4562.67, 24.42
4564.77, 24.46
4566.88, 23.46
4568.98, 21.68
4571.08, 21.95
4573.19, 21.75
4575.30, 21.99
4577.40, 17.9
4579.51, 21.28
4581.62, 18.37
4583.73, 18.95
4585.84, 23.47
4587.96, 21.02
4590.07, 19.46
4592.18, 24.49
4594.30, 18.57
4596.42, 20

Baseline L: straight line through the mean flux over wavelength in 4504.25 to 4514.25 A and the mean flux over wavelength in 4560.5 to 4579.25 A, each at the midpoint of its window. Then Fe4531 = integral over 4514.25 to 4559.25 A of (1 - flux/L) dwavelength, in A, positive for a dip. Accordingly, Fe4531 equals 1.4 A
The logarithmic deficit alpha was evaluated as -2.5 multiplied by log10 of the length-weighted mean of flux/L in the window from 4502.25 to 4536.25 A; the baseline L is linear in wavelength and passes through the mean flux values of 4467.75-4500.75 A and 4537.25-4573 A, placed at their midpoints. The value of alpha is 0.07 mag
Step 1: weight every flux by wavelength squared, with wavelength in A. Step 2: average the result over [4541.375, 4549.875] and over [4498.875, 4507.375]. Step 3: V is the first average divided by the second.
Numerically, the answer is 1.1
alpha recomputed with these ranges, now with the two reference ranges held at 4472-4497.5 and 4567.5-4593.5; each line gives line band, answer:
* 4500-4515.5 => 0.061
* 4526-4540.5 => 0.065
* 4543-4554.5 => -0.040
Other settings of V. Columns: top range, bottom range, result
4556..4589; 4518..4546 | 1.10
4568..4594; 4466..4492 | 1.05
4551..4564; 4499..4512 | 1.16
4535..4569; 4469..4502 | 1.09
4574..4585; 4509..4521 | 1.01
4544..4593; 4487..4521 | 1.09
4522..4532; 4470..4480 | 0.95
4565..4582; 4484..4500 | 1.06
